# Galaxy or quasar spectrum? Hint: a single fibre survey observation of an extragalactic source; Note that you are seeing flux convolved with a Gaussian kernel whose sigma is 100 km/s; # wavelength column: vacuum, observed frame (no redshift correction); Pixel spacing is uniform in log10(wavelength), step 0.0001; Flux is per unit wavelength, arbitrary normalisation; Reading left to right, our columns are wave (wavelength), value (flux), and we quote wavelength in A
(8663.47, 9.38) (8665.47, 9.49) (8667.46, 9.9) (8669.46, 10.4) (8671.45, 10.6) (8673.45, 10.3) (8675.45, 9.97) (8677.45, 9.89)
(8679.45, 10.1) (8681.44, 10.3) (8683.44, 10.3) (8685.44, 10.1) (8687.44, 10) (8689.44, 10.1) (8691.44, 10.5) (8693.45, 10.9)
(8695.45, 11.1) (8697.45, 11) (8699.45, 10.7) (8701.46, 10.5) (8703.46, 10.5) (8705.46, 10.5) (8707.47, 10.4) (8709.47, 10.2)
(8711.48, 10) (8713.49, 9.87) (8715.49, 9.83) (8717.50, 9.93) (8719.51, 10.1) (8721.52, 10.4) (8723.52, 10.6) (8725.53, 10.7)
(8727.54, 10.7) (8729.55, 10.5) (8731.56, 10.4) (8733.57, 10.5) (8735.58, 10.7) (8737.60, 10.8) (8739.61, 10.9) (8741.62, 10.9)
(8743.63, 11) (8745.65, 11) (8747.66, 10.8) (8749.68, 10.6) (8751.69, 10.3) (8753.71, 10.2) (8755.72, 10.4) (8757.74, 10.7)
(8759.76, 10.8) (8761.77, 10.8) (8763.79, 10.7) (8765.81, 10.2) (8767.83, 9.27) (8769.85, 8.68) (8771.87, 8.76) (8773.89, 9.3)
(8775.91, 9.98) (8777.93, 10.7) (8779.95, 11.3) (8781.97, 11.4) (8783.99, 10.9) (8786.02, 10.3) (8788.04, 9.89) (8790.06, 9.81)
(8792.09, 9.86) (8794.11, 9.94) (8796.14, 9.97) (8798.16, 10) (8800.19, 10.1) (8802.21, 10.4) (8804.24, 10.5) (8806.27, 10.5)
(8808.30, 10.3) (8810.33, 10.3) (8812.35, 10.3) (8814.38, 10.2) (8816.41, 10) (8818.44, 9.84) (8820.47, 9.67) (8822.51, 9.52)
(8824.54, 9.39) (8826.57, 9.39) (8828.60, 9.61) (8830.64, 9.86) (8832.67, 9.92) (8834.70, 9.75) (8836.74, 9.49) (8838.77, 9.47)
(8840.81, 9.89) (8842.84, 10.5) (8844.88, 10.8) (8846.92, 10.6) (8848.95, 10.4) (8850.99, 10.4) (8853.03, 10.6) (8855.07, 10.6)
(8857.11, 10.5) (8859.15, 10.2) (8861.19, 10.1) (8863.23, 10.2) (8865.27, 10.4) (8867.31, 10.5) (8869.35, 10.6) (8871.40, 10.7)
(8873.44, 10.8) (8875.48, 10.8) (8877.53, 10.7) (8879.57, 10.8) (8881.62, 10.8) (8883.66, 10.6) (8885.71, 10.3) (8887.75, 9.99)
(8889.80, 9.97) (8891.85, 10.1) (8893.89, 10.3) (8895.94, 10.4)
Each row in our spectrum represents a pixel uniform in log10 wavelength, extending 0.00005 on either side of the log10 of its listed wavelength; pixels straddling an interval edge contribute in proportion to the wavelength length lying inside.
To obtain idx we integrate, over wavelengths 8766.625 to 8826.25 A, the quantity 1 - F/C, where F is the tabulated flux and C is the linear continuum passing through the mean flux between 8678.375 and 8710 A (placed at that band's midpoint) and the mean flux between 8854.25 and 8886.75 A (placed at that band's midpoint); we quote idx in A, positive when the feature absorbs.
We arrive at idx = 2.7 A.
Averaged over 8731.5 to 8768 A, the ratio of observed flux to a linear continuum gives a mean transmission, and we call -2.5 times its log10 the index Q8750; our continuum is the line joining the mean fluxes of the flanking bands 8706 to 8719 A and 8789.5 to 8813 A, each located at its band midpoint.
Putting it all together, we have -0.053 mag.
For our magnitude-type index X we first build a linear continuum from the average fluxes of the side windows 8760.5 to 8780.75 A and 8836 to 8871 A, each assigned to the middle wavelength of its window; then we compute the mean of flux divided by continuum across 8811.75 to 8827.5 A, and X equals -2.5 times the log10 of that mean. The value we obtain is 0.04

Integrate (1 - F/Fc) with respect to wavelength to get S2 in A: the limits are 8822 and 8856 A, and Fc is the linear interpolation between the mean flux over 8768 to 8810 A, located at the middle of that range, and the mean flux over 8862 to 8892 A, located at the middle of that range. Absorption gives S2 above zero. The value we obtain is 1.0 A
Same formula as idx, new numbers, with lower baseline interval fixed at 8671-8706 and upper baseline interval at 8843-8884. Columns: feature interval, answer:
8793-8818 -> 0.7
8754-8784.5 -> 0.7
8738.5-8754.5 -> -0.4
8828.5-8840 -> 0.9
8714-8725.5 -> 0.3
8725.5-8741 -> -0.3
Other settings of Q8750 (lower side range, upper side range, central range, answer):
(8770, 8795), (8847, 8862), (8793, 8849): 0.029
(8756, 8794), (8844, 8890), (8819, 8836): 0.079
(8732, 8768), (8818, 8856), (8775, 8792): -0.014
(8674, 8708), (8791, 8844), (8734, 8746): -0.065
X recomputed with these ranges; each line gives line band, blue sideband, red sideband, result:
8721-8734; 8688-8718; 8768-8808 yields -0.02 mag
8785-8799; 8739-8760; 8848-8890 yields 0.07 mag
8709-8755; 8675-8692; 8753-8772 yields -0.04 mag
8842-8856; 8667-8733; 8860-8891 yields -0.01 mag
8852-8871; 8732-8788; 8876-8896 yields 0.00 mag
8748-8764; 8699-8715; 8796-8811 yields -0.03 mag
